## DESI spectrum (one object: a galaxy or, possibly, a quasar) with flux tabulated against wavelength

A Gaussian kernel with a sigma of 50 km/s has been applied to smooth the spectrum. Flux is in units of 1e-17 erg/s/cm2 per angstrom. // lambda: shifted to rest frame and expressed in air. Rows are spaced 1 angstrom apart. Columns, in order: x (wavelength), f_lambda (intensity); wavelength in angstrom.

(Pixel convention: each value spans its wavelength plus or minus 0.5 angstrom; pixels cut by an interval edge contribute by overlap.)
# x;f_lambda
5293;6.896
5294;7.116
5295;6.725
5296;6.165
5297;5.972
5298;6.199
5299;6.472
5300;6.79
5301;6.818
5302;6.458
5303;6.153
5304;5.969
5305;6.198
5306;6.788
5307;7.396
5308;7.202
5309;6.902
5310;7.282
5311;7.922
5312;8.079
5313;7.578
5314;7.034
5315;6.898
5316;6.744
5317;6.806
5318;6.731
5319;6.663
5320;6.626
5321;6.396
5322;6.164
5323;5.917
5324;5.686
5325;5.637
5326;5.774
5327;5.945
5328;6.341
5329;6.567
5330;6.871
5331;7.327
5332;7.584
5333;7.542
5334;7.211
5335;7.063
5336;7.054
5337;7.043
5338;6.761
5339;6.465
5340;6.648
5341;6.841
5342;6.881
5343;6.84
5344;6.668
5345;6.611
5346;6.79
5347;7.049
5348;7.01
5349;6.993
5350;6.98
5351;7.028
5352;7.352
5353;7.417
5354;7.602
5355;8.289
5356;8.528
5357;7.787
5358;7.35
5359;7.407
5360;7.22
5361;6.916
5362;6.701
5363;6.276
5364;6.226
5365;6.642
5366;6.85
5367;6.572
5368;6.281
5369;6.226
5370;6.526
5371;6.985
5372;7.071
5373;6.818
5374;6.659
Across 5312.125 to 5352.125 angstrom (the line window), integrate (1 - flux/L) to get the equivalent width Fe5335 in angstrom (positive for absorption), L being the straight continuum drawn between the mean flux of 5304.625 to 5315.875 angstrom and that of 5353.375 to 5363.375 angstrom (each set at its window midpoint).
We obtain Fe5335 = 3.0 angstrom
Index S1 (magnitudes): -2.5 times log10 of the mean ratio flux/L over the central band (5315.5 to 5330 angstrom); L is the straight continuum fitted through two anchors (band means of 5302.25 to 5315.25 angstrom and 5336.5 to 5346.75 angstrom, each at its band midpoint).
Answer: 0.100 mag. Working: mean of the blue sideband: 7.02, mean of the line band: 6.31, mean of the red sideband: 6.76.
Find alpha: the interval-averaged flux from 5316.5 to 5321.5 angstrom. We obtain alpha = 6.64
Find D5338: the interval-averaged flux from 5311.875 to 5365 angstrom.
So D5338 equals 6.89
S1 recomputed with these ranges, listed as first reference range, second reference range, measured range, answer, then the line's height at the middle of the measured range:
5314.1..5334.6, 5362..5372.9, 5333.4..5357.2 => -0.08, 6.58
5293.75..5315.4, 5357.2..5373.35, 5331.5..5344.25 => -0.03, 6.79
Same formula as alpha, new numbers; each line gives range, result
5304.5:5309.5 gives 6.9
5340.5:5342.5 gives 6.86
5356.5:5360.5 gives 7.44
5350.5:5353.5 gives 7.27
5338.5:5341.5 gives 6.65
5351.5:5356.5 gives 7.84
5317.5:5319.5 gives 6.7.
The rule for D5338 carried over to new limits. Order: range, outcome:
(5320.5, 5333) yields 6.4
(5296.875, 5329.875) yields 6.62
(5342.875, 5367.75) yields 7.08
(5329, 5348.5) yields 6.95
